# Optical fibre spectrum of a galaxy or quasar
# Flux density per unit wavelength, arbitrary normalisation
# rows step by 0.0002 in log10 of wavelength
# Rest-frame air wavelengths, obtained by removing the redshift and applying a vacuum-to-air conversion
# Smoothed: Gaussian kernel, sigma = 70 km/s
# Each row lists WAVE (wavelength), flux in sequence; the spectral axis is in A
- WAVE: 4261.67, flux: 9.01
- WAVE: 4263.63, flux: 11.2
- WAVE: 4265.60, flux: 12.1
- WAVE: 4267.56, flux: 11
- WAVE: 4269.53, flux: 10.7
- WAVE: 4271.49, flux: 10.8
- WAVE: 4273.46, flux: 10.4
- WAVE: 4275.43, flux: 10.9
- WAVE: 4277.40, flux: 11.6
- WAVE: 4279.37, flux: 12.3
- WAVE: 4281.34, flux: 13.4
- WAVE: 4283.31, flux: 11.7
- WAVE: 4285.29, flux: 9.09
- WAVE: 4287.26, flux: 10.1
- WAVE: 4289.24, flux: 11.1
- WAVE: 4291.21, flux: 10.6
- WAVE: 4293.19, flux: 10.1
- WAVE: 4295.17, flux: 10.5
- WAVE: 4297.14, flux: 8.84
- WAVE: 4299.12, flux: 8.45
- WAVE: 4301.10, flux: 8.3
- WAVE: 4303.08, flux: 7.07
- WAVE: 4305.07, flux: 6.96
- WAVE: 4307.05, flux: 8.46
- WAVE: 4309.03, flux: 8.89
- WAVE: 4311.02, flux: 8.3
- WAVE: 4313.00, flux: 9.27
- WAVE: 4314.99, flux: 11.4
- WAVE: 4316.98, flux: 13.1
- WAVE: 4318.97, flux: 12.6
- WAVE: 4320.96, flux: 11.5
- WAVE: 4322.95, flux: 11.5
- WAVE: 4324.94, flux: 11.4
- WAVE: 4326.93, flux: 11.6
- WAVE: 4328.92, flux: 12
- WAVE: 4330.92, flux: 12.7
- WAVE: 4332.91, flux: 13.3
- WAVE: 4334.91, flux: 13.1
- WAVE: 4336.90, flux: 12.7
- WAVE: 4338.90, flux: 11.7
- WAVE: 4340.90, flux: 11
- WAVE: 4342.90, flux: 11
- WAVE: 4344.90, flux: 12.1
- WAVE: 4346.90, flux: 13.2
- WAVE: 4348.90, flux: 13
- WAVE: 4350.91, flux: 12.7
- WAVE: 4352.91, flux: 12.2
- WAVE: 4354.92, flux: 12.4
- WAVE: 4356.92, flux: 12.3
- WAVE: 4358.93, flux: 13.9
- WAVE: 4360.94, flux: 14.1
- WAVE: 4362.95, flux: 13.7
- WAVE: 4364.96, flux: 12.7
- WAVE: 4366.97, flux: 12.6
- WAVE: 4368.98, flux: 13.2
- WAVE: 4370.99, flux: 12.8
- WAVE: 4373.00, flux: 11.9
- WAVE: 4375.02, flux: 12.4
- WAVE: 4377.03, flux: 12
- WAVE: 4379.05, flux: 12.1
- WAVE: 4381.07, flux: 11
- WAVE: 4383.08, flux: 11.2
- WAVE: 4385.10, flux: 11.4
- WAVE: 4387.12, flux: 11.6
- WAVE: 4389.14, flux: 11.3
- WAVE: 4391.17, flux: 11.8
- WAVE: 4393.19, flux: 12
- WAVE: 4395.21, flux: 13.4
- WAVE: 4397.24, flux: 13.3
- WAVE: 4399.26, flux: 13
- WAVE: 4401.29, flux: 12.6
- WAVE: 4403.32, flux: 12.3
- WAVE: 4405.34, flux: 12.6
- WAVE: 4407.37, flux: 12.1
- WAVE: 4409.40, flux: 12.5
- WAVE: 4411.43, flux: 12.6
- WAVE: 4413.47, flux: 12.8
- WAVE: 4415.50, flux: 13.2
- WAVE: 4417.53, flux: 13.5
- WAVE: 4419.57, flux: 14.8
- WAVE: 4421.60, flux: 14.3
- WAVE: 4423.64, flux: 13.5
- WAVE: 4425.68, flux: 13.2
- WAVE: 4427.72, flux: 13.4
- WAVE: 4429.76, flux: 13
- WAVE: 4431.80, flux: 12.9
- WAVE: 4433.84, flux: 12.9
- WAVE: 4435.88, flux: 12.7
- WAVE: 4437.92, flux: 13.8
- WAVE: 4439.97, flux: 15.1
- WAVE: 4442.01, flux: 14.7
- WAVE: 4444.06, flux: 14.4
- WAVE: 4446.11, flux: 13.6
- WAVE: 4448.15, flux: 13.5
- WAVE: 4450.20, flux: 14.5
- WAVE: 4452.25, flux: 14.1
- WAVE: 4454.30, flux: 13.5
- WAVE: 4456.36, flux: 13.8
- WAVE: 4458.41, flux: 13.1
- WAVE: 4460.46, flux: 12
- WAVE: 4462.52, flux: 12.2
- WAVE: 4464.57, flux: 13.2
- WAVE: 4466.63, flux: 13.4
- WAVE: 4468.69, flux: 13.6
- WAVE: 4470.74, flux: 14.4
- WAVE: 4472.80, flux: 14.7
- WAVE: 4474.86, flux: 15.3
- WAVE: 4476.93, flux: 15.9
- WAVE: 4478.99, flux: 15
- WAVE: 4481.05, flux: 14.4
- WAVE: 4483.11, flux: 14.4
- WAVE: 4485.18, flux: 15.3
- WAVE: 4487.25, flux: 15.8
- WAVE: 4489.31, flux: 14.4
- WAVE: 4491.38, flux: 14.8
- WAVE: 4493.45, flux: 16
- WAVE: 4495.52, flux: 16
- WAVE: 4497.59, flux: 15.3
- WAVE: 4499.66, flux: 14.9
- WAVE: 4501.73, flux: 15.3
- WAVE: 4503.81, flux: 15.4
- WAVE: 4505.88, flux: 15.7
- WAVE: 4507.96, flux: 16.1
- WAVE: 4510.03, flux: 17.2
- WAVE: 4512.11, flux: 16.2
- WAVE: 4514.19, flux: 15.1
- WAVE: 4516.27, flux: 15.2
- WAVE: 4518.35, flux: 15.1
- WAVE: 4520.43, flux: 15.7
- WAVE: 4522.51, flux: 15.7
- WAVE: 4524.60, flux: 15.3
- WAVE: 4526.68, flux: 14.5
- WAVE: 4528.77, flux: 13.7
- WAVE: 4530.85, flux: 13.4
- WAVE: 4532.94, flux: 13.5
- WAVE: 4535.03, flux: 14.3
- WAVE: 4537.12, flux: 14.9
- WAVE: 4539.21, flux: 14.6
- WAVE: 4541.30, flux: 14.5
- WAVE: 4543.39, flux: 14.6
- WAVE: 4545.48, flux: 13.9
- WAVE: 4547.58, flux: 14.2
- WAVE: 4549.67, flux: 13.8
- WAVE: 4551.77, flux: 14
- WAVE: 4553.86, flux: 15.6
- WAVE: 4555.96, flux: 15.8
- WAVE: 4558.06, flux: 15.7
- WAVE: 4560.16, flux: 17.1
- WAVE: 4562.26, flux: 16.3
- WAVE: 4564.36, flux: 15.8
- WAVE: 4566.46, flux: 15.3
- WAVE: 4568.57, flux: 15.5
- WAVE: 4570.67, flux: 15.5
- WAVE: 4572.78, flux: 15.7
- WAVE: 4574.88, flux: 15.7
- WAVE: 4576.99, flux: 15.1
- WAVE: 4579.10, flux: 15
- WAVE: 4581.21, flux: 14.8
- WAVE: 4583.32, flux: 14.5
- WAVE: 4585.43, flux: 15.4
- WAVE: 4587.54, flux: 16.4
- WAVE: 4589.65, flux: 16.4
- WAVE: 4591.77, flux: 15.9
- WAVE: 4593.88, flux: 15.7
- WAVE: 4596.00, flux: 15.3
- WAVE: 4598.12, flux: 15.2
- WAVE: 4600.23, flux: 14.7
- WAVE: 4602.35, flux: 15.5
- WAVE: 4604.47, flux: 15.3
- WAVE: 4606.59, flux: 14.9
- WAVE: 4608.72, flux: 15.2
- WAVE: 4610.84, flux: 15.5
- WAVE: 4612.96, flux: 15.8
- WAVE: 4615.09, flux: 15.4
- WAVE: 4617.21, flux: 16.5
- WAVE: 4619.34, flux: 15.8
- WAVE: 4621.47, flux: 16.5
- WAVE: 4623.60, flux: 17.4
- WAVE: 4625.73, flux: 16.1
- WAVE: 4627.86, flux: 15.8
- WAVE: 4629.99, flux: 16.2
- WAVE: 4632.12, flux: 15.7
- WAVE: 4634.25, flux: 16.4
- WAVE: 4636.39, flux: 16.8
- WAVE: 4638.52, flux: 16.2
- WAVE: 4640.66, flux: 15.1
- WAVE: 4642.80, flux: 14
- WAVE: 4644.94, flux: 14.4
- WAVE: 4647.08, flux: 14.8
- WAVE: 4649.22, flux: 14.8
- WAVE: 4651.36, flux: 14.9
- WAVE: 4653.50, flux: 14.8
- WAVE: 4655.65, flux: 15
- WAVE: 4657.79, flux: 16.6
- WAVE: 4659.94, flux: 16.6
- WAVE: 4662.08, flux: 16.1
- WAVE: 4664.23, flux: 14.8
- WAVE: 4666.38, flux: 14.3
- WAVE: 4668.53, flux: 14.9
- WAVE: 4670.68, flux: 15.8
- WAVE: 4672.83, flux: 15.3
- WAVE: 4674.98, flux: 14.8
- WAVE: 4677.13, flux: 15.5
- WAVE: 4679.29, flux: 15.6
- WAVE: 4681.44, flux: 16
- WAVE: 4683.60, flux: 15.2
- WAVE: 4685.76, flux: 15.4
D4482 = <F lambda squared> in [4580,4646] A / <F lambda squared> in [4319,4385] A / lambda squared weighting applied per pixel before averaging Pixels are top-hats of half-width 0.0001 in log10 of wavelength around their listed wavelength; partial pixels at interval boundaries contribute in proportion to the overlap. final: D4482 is 1.4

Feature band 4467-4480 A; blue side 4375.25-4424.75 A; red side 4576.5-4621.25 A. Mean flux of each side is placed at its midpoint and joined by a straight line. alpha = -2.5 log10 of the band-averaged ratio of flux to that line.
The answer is -0.09 mag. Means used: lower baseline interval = 12.5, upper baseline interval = 15.5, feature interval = 14.7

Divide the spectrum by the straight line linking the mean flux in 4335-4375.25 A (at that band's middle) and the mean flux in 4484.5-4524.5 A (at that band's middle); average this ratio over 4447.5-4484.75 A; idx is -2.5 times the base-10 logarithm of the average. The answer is 0.061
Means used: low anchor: 12.6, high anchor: 15.5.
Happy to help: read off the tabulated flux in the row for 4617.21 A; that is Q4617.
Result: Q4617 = 16.5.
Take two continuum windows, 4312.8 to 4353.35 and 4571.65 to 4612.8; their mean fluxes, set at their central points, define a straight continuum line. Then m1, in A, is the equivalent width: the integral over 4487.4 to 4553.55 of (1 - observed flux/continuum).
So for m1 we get -2.26 A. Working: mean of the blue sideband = 12.1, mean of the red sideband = 15.4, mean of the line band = 15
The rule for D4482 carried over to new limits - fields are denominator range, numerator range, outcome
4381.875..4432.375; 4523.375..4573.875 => 1.25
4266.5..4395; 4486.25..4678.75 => 1.51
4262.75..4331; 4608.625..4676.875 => 1.73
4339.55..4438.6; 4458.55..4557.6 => 1.23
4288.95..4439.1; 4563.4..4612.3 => 1.42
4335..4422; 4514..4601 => 1.31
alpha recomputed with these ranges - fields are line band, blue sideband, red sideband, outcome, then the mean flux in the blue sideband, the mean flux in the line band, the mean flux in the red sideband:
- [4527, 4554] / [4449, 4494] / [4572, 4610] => 0.052 mag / 14.2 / 14.2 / 15.4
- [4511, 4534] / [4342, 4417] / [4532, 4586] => -0.025 mag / 12.5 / 14.9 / 15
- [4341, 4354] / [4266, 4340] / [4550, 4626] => -0.069 mag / 10.8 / 12.3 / 15.6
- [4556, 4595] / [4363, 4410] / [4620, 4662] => -0.060 mag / 12.3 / 15.7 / 15.7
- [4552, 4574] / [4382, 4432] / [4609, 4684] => -0.084 mag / 12.7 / 15.8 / 15.6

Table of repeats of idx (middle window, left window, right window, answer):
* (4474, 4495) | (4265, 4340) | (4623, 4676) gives -0.15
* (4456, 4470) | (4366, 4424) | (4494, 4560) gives 0.06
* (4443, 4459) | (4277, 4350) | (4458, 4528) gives 0.01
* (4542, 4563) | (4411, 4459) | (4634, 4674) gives -0.04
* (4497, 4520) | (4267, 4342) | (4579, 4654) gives -0.13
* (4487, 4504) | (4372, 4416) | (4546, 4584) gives -0.09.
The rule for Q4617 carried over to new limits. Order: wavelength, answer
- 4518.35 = 15.1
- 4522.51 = 15.7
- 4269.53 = 10.7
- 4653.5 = 14.8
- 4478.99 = 15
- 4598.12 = 15.2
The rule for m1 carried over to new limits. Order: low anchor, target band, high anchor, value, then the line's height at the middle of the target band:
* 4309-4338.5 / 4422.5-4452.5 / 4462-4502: 0.42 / 13.9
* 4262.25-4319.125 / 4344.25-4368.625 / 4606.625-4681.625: -3.61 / 11.3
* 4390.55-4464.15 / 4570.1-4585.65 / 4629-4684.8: -0.56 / 14.7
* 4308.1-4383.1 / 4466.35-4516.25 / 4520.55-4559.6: -4.42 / 14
